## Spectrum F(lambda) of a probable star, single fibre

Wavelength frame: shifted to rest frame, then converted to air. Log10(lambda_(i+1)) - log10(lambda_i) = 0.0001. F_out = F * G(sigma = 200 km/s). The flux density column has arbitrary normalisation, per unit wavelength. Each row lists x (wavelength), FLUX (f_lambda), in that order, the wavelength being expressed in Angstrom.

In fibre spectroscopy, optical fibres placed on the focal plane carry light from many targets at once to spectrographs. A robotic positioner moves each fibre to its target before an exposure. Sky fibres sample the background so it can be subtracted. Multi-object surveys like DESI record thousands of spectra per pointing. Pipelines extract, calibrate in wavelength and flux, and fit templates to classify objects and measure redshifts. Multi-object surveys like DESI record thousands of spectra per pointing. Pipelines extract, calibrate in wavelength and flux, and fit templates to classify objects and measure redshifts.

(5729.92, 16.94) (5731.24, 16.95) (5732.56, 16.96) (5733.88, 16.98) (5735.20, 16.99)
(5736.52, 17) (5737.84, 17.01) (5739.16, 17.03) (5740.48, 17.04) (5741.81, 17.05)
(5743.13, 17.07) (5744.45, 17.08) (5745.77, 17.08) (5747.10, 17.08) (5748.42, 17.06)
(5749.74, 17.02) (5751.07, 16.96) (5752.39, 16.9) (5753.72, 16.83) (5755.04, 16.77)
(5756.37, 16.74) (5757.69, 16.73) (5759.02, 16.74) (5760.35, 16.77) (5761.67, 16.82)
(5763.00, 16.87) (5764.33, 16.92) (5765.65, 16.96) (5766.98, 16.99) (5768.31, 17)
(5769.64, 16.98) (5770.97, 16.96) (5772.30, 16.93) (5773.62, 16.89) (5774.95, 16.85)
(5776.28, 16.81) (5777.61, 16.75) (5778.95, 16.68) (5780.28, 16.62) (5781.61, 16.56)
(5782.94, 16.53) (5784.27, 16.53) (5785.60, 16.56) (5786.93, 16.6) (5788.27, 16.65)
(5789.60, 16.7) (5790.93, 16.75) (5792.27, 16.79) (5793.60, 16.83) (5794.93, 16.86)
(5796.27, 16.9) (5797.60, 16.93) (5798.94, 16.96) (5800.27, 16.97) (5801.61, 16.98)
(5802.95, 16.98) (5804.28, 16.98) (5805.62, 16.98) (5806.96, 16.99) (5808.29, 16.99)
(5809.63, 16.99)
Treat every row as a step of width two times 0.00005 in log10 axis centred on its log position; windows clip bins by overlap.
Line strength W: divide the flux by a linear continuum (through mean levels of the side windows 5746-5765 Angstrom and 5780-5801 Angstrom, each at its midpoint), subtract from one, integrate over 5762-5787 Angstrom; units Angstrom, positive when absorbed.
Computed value 0.0 Angstrom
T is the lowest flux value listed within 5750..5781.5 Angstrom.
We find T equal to 16.62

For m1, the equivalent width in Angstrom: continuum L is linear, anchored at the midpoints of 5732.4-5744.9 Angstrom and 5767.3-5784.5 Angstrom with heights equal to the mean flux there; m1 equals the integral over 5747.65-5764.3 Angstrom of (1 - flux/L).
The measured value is 0.1 Angstrom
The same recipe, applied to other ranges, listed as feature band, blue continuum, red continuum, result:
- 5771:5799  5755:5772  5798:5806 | 0.28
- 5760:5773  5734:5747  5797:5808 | 0.07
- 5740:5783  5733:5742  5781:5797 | -0.06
